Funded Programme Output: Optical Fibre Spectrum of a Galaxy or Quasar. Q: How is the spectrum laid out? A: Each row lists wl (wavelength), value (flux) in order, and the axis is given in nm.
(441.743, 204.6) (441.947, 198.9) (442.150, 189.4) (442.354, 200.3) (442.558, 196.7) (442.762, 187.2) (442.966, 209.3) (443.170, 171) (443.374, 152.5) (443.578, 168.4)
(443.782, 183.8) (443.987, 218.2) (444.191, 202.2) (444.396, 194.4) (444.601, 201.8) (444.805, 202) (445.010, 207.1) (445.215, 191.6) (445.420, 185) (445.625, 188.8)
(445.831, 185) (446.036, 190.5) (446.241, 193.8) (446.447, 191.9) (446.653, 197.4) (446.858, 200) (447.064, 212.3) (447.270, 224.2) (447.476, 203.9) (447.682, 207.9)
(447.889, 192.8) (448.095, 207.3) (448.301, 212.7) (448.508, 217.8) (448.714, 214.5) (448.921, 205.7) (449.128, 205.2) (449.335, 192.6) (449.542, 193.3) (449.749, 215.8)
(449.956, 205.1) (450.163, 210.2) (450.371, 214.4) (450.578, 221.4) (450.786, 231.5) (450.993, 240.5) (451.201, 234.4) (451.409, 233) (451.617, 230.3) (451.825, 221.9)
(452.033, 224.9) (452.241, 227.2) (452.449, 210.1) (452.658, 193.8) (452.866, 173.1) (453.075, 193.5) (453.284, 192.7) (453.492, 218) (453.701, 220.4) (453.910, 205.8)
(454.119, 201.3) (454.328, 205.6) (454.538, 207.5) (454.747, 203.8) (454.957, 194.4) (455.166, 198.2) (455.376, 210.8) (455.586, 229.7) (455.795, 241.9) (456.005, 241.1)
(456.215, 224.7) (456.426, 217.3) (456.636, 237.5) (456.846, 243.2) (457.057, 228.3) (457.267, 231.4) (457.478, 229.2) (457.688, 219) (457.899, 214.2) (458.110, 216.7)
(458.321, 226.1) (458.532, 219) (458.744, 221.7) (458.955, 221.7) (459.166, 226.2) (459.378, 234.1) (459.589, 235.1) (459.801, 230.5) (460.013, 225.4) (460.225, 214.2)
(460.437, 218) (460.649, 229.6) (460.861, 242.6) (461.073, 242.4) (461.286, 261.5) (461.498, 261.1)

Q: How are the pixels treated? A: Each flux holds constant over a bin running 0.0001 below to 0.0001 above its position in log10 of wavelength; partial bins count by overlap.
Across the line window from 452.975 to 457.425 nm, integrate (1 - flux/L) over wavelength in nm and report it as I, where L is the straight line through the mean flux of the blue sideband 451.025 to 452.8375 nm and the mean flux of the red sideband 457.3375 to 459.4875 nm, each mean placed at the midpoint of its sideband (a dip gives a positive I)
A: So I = 0.10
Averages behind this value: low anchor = 221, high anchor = 223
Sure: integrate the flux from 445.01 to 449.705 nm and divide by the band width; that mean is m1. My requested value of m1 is 201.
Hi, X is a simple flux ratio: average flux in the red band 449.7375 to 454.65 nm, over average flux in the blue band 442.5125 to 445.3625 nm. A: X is 1.1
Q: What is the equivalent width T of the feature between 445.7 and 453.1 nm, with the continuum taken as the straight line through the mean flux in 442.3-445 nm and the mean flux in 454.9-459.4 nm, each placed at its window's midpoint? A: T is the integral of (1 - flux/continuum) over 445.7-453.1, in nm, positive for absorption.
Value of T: -0.13 nm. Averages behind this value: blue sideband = 192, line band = 209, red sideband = 224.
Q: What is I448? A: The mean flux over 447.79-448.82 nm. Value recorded 209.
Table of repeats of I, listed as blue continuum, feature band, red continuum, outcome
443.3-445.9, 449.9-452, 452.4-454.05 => -0.28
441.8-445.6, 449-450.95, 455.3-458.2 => -0.01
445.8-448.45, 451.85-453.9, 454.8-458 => 0.09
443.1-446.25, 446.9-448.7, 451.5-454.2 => -0.12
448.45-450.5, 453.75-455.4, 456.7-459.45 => 0.11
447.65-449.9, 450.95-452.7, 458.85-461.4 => -0.10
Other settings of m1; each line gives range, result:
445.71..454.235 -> 209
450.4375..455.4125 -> 212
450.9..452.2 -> 231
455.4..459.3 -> 227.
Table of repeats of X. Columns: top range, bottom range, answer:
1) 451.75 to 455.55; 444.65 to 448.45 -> 1.03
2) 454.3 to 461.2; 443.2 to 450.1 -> 1.13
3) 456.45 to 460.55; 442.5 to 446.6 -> 1.18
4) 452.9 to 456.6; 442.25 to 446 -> 1.11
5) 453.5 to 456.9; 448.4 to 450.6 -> 1.04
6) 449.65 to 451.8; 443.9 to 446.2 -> 1.14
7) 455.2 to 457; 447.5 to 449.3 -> 1.11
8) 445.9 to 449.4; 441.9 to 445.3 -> 1.06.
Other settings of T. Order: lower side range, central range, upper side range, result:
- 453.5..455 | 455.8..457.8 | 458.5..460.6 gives -0.14 nm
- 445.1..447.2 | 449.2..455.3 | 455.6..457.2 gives 0.18 nm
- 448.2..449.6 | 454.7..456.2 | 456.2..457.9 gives 0.04 nm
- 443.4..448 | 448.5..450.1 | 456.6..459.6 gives 0.00 nm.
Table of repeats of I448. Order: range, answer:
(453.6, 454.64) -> 208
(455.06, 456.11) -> 224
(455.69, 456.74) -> 233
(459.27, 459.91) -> 233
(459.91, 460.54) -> 219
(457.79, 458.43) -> 219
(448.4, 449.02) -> 213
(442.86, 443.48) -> 178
